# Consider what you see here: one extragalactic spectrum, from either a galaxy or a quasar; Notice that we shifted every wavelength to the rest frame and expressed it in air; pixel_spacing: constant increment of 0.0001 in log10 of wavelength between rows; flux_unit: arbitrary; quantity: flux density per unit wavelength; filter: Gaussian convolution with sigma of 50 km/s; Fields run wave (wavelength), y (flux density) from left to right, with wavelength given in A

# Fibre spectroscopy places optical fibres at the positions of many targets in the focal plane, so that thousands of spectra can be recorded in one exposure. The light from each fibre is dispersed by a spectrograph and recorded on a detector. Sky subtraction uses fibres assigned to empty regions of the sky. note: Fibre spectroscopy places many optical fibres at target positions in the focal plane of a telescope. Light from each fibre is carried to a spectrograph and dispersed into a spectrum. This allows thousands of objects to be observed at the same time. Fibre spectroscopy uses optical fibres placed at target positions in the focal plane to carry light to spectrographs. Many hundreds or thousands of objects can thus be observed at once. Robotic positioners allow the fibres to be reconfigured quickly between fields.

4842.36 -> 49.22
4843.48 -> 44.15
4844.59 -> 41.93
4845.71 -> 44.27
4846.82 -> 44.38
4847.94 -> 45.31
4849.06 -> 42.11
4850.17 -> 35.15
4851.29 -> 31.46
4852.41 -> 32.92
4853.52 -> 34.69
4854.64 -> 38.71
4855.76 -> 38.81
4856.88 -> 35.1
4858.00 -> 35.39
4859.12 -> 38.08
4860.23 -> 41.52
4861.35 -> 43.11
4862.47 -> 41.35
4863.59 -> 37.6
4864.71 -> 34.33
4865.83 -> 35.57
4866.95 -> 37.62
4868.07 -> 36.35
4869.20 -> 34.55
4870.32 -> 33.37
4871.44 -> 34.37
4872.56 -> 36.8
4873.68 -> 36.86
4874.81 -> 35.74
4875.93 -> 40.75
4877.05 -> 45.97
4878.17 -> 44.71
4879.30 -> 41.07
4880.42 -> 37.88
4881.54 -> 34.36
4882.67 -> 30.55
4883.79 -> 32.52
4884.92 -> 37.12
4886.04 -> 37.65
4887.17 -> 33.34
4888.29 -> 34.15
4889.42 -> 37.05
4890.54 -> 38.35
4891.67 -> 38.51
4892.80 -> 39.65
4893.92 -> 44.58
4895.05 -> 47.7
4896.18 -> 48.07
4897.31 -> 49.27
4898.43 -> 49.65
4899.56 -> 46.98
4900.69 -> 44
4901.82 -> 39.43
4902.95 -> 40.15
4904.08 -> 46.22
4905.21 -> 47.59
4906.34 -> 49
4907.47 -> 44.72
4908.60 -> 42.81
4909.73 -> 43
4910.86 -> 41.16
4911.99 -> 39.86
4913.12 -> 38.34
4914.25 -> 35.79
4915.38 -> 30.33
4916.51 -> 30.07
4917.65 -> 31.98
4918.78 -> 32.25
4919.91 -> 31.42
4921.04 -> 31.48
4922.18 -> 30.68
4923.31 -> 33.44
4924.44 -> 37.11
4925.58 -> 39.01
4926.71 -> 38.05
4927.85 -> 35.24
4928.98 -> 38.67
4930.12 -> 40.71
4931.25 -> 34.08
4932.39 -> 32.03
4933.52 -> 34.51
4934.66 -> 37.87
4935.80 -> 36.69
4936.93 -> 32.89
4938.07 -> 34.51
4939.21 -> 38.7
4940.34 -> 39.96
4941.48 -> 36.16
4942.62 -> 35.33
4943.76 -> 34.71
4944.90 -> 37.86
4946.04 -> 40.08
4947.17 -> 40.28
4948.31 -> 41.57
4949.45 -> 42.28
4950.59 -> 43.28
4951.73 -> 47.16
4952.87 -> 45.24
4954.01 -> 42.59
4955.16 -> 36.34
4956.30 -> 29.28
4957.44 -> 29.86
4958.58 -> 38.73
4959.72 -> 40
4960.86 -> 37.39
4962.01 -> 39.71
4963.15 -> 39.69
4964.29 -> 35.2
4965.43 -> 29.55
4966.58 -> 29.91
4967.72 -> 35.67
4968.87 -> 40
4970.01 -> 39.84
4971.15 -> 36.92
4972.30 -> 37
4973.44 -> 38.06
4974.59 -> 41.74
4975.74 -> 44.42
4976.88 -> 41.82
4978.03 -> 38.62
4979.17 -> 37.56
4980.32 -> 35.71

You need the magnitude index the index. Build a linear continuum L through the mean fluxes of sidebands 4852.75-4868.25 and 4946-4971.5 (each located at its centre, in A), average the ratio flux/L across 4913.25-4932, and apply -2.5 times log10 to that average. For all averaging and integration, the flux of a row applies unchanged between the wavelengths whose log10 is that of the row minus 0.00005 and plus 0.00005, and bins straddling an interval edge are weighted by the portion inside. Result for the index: 0.11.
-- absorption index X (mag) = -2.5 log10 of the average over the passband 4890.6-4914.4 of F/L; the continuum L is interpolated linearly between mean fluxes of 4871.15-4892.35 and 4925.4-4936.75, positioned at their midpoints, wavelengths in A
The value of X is -0.18 mag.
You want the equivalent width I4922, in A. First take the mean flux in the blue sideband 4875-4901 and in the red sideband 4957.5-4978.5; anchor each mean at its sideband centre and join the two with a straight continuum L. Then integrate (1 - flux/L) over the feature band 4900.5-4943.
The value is 2.1 A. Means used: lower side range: 40.5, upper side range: 37.8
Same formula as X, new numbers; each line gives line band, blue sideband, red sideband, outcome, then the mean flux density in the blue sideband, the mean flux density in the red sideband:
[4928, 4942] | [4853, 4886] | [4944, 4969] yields 0.05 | 37.4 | 38.2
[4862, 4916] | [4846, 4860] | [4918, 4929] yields -0.10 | 37.9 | 34.5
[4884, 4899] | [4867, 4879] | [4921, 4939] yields -0.10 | 38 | 35.6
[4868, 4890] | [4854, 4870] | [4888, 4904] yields 0.10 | 37.6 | 42.9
